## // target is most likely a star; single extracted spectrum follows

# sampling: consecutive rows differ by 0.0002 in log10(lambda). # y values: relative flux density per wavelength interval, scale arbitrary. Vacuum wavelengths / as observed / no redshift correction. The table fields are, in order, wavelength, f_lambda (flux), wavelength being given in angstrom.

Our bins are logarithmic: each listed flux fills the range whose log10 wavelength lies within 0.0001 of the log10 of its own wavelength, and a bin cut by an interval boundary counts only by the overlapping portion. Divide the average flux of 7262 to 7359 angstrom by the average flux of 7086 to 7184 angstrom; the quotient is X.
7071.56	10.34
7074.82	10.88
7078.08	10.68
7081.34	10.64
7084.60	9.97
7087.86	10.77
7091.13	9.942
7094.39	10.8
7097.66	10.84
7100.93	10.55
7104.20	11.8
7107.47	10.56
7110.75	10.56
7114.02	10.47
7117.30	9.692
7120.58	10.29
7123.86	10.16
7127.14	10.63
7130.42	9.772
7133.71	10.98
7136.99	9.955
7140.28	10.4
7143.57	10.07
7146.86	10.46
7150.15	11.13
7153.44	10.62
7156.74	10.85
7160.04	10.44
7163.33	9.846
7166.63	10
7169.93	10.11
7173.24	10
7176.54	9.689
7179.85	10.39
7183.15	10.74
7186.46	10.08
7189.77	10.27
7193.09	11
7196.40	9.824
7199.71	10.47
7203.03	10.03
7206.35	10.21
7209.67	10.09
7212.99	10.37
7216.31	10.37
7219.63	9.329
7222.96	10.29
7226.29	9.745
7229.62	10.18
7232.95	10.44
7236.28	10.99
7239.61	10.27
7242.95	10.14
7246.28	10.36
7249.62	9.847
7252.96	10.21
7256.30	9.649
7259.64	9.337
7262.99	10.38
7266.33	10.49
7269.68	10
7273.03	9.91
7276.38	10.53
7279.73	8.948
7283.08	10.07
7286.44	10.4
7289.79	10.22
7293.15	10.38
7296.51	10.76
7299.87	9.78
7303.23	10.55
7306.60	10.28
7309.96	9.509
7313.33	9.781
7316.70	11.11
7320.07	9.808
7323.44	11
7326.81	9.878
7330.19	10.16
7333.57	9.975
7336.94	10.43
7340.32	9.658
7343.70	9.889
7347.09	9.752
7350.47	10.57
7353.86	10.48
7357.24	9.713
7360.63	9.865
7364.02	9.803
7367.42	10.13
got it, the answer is 1.0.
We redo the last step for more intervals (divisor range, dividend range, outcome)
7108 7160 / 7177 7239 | 0.99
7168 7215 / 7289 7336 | 1.00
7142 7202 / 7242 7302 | 0.98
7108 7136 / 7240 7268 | 0.97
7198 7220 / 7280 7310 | 1.00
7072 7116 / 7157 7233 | 0.96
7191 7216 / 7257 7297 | 0.98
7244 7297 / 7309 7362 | 1.00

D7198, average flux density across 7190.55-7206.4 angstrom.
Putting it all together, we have 10.3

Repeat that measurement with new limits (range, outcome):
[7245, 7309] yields 10.1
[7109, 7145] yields 10.3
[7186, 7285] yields 10.1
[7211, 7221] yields 10.1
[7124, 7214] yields 10.3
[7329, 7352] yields 10.1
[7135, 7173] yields 10.3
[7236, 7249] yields 10.3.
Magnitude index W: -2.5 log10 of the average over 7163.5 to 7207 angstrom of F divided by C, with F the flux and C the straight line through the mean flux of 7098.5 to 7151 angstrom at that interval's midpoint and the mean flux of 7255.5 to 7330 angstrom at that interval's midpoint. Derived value 0.01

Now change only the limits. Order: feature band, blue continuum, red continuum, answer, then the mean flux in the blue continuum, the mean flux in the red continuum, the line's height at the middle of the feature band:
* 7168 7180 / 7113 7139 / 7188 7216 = 0.03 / 10.2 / 10.3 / 10.3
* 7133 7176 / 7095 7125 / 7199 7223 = 0.00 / 10.6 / 10.1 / 10.4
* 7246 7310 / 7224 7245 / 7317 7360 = 0.01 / 10.3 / 10.1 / 10.2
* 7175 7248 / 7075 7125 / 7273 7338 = 0.01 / 10.5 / 10.2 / 10.3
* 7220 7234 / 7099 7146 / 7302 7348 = 0.02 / 10.4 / 10.1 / 10.3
